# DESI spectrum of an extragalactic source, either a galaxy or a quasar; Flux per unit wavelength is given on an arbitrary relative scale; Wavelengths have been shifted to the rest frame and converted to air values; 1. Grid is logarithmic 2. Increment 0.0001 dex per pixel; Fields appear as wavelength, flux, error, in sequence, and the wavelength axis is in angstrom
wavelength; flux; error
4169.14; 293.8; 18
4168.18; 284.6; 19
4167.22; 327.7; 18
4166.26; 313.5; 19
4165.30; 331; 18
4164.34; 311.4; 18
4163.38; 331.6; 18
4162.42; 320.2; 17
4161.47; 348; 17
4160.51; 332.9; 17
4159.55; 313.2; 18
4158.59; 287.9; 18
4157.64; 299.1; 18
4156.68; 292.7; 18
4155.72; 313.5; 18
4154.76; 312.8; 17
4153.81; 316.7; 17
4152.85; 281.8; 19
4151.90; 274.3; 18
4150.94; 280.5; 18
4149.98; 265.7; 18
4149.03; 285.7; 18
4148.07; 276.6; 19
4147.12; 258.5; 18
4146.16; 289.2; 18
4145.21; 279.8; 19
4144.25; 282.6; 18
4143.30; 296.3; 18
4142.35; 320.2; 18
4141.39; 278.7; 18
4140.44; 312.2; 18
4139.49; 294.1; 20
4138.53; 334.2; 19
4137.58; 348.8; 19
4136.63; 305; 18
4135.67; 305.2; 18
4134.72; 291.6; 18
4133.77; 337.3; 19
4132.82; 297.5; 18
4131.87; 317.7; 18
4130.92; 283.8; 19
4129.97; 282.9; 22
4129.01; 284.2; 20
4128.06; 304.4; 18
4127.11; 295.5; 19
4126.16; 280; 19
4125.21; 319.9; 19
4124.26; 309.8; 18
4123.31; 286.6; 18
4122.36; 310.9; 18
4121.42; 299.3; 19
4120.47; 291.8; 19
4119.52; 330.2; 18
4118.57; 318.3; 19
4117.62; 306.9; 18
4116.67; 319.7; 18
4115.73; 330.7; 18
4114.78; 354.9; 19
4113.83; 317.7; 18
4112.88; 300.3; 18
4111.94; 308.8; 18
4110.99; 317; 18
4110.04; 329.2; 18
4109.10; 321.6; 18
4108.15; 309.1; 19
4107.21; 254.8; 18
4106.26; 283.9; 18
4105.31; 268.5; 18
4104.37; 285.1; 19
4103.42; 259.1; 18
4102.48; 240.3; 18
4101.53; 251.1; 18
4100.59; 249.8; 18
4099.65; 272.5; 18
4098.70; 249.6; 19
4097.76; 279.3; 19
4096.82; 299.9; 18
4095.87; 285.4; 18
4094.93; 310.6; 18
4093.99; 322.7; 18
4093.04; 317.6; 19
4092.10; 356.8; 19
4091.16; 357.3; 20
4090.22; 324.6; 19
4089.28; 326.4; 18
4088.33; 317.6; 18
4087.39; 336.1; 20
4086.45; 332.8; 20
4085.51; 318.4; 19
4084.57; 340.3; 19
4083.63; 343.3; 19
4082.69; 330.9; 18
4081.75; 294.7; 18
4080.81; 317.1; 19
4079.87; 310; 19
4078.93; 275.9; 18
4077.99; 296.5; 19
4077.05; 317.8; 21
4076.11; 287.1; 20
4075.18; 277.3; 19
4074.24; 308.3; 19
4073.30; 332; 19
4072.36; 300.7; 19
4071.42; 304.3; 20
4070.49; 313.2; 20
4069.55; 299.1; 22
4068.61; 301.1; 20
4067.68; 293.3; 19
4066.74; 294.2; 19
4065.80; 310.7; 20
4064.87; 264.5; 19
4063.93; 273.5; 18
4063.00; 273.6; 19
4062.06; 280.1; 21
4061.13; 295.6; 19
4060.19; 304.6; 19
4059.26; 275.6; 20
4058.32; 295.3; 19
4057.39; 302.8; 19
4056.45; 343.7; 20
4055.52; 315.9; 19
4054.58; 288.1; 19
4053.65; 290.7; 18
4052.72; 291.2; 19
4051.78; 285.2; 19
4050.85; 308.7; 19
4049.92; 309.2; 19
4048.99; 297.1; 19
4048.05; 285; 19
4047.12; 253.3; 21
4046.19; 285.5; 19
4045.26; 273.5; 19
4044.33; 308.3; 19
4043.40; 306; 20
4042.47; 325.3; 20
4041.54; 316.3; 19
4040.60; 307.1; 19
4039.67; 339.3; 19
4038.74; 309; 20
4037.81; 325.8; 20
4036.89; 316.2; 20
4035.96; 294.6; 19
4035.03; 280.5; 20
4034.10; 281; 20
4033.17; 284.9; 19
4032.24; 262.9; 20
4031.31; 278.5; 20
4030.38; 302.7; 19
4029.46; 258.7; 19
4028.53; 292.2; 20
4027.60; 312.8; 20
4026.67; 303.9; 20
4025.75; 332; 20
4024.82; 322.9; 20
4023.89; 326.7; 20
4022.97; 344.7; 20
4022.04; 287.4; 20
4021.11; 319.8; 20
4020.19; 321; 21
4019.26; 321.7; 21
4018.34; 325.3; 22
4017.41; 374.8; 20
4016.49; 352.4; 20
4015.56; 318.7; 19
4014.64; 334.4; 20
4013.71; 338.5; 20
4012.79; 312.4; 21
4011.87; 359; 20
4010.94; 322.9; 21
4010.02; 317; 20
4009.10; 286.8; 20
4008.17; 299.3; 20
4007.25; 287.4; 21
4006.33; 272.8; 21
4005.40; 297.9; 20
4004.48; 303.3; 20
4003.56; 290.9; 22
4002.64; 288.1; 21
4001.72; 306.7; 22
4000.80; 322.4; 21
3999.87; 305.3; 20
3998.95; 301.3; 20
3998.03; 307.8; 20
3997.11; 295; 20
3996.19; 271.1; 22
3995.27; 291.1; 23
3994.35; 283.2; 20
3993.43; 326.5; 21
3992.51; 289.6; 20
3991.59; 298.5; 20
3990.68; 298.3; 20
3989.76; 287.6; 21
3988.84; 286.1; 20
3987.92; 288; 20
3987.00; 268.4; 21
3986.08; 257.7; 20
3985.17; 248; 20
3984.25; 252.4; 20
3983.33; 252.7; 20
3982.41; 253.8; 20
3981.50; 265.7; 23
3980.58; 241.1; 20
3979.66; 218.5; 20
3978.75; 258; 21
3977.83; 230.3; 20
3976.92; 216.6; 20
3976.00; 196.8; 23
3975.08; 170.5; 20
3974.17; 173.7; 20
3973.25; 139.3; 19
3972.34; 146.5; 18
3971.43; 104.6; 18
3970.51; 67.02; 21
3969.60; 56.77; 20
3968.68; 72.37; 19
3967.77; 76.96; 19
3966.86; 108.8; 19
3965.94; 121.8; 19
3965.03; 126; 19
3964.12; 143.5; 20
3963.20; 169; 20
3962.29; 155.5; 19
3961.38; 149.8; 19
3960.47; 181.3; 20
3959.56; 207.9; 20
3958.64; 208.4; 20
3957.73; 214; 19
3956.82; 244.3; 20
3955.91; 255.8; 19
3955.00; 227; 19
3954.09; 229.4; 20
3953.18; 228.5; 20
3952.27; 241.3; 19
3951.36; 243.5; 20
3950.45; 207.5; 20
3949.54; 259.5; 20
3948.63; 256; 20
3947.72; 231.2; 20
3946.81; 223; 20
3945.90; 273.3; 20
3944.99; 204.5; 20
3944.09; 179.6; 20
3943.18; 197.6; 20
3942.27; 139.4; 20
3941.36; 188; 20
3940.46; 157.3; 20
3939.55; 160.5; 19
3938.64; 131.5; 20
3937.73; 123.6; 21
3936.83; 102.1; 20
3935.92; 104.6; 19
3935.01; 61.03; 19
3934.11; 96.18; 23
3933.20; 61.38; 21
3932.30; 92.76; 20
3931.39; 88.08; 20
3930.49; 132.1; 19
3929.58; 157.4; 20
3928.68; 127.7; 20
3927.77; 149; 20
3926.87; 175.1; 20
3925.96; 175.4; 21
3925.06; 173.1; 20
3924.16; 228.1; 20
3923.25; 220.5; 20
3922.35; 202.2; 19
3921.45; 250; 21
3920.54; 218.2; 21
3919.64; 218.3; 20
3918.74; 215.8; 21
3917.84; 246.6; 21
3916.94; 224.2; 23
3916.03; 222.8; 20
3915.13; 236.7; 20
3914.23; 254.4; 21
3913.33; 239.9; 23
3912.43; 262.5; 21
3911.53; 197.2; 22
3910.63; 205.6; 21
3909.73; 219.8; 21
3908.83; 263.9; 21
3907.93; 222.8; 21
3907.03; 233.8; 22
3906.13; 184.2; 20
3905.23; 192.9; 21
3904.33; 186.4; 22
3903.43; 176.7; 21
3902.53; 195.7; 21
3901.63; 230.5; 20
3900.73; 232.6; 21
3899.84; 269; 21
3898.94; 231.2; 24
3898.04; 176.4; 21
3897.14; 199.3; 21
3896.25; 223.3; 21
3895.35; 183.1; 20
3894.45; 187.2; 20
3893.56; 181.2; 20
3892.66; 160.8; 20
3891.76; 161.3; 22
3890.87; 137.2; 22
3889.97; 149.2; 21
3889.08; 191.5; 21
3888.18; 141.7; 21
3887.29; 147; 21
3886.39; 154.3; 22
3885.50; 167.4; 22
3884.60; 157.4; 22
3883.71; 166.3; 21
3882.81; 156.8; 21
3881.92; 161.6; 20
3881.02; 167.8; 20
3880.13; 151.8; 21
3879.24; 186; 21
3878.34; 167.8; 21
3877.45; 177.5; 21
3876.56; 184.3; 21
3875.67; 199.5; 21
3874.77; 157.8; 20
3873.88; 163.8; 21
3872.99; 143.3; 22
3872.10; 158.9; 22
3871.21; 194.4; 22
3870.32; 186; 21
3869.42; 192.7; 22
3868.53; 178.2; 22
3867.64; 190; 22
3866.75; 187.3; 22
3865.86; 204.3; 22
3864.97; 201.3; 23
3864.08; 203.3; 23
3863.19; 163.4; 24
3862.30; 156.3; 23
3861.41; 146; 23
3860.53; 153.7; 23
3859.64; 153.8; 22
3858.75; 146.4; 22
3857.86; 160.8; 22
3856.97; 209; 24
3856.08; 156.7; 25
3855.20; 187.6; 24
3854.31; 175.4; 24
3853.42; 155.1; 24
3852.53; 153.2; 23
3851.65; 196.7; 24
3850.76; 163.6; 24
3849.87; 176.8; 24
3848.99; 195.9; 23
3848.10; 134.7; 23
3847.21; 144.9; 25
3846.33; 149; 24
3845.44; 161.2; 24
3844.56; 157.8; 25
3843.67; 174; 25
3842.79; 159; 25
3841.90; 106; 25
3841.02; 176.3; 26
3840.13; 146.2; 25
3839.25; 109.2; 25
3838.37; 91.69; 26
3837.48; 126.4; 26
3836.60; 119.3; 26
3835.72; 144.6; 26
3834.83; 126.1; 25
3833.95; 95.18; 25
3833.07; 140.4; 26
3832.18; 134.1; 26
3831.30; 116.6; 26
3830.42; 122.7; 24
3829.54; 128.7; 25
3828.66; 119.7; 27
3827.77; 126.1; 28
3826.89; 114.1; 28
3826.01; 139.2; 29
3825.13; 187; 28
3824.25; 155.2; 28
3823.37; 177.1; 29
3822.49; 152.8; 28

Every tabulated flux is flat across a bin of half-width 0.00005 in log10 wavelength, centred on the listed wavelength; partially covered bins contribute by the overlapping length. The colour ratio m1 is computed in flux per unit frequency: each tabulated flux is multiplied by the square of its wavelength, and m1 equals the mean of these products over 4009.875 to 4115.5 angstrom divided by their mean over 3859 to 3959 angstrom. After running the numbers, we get 1.8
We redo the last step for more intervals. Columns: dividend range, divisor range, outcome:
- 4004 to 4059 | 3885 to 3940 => 1.78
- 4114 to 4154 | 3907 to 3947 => 1.83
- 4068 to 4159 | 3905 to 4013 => 1.51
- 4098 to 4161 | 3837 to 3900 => 2.01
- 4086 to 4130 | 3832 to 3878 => 2.13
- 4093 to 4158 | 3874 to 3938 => 1.82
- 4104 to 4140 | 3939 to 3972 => 1.84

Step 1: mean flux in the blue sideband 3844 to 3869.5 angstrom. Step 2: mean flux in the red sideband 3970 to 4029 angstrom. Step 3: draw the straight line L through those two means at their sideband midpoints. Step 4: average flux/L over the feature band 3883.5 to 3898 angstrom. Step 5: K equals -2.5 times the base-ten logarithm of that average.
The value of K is 0.161 mag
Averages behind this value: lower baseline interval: 171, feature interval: 170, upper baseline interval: 279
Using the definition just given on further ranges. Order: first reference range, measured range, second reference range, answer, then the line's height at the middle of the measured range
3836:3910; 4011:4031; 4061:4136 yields -0.24 mag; 258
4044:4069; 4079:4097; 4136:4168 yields -0.09 mag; 296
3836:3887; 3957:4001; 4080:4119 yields 0.09 mag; 234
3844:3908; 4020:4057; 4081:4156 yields -0.16 mag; 261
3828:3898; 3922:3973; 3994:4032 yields 0.42 mag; 245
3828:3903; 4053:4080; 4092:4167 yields -0.11 mag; 268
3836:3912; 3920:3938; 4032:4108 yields 0.38 mag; 210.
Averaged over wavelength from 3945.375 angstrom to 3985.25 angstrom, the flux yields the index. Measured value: 194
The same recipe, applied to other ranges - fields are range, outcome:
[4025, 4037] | 292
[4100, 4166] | 300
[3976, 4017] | 288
